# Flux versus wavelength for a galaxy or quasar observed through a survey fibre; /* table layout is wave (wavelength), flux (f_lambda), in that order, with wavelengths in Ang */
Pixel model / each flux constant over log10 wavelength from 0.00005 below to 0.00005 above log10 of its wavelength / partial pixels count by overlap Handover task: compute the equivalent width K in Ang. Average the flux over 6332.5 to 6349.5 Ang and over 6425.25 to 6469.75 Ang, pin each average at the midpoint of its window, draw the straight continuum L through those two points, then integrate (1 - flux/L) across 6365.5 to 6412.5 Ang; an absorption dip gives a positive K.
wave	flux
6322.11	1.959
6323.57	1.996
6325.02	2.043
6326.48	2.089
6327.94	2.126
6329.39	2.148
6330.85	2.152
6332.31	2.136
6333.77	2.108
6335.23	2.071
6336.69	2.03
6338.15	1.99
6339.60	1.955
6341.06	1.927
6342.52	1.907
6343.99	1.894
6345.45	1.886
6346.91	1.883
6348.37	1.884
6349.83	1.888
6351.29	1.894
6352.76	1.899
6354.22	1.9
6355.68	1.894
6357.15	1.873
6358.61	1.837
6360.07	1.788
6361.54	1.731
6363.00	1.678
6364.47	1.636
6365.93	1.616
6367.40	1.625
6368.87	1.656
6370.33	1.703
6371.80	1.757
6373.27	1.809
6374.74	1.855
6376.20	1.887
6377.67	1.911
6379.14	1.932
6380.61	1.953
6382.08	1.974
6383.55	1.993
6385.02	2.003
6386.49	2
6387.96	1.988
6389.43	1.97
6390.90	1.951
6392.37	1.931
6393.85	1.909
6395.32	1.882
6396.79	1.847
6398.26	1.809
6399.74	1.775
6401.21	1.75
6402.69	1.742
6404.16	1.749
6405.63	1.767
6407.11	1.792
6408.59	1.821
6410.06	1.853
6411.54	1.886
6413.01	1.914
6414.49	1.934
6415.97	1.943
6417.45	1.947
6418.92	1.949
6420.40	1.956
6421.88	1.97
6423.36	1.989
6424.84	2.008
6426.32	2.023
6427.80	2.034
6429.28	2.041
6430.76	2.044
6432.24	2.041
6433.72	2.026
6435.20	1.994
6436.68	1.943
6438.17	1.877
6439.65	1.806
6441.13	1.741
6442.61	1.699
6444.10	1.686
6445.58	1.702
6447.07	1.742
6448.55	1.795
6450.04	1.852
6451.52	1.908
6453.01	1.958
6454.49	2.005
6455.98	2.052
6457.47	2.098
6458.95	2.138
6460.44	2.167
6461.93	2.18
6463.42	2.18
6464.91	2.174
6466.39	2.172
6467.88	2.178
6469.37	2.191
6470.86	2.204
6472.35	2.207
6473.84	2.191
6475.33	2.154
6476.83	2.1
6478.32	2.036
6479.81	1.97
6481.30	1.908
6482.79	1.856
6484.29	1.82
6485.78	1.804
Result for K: 2.9 Ang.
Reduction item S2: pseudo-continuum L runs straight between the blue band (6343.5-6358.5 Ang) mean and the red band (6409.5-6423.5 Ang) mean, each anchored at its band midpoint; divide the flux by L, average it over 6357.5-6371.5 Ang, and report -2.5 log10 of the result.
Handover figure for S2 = 0.12 mag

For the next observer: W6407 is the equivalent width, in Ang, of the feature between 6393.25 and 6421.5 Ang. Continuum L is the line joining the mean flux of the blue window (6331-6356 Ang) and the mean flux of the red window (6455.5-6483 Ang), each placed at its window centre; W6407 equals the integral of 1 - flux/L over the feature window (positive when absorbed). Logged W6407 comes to 2.5 Ang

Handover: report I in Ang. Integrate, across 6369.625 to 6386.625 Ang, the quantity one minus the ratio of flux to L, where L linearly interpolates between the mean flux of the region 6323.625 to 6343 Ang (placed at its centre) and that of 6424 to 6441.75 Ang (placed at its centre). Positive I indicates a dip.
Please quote 1.0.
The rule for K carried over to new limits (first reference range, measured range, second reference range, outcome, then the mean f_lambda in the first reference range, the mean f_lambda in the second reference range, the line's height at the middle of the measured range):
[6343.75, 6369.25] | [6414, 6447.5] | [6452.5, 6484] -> 1.3 Ang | 1.8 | 2.1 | 2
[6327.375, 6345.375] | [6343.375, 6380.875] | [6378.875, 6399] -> 3.2 Ang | 2.03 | 1.94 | 1.99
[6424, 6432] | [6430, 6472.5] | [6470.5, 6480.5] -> 1.8 Ang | 2.03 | 2.12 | 2.07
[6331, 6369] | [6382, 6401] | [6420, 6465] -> -0.1 Ang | 1.88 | 1.96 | 1.91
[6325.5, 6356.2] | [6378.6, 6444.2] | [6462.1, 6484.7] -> 4.3 Ang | 1.98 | 2.1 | 2.04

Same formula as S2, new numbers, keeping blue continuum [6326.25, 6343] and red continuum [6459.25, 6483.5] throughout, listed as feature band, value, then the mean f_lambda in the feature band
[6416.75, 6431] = 0.05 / 1.99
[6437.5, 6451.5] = 0.19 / 1.77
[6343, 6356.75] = 0.09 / 1.89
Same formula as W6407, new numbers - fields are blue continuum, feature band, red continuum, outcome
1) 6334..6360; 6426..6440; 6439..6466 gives -0.4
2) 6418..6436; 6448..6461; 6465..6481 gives 0.5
